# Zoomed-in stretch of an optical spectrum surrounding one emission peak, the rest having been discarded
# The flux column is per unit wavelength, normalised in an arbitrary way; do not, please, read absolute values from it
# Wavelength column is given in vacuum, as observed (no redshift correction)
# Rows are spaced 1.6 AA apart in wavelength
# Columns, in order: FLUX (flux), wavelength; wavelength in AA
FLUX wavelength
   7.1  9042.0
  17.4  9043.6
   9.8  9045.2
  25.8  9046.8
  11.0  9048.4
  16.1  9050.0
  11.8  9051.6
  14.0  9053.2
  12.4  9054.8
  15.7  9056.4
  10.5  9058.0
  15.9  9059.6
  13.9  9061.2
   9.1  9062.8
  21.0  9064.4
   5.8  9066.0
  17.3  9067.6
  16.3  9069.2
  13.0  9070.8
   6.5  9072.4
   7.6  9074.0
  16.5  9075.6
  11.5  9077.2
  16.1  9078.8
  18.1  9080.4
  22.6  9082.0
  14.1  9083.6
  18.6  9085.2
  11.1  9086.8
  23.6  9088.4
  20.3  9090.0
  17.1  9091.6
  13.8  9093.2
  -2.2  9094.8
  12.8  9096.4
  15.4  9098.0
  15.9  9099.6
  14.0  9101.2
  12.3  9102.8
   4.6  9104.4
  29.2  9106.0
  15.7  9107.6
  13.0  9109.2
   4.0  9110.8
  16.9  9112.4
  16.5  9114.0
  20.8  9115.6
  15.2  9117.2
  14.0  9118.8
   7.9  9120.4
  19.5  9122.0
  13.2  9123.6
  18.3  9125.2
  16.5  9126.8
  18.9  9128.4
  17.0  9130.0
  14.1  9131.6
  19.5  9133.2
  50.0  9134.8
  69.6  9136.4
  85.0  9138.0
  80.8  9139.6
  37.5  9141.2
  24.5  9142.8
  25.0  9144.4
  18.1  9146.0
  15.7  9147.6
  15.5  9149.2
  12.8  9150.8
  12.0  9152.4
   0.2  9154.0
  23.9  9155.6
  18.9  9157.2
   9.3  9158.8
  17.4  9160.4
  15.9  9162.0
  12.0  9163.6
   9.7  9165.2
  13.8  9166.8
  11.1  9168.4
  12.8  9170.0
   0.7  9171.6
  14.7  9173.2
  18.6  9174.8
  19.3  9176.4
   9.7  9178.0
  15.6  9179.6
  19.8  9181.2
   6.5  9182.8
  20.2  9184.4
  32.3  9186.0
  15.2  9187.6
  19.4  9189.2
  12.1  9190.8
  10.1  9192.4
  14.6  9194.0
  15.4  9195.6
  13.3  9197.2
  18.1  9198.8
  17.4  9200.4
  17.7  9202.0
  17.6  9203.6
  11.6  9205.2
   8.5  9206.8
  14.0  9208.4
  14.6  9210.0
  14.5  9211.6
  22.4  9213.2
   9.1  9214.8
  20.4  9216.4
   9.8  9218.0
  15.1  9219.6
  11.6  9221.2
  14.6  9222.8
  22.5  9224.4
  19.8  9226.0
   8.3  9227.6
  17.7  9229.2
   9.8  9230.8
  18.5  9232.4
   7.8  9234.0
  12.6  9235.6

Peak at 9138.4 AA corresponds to H-gamma 4340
